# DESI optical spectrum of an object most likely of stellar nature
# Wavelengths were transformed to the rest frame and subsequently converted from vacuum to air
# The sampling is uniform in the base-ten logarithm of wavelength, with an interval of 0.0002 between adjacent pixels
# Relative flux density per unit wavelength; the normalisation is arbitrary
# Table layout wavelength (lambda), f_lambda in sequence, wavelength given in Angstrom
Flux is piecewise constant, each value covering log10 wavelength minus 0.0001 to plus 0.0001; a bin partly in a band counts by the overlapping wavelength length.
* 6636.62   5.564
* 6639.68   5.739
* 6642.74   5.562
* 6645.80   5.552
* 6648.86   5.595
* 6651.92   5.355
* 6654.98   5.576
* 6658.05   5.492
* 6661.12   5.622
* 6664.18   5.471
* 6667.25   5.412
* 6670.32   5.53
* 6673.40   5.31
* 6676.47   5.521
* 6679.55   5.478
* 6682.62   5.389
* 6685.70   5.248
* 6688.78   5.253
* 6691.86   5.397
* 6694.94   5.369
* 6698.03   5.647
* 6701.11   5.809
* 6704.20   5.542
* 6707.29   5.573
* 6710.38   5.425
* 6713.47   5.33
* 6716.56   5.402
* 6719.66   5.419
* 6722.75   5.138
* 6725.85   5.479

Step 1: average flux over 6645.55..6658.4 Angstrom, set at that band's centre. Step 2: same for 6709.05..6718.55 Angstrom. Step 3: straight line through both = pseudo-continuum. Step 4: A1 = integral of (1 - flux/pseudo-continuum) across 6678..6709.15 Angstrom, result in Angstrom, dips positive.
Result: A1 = -0.3 Angstrom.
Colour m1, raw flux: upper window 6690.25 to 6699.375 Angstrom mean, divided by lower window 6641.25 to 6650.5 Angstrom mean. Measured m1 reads 0.98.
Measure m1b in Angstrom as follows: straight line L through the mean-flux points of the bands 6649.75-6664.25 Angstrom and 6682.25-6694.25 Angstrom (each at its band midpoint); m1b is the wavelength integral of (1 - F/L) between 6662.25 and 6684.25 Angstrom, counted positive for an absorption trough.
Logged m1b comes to -0.1 Angstrom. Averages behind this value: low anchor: 5.51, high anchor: 5.32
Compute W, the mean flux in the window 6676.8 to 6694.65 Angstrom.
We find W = 5.37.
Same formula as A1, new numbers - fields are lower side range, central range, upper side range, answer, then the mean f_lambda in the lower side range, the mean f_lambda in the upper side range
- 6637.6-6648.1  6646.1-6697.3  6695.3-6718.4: 1.2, 5.61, 5.52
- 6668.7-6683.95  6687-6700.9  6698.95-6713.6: 0.2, 5.45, 5.56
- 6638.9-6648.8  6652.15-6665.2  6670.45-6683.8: 0.0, 5.6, 5.44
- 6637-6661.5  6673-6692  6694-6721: 0.5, 5.56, 5.5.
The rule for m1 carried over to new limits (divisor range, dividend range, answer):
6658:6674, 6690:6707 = 1.01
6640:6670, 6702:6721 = 0.99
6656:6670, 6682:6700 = 0.98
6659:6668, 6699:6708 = 1.02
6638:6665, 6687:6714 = 0.99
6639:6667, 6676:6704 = 0.99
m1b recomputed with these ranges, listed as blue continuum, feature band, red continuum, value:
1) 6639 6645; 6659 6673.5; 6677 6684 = 0.1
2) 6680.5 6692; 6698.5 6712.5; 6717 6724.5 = -0.7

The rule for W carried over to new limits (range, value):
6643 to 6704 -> 5.48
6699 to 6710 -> 5.62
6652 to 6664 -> 5.53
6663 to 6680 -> 5.45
